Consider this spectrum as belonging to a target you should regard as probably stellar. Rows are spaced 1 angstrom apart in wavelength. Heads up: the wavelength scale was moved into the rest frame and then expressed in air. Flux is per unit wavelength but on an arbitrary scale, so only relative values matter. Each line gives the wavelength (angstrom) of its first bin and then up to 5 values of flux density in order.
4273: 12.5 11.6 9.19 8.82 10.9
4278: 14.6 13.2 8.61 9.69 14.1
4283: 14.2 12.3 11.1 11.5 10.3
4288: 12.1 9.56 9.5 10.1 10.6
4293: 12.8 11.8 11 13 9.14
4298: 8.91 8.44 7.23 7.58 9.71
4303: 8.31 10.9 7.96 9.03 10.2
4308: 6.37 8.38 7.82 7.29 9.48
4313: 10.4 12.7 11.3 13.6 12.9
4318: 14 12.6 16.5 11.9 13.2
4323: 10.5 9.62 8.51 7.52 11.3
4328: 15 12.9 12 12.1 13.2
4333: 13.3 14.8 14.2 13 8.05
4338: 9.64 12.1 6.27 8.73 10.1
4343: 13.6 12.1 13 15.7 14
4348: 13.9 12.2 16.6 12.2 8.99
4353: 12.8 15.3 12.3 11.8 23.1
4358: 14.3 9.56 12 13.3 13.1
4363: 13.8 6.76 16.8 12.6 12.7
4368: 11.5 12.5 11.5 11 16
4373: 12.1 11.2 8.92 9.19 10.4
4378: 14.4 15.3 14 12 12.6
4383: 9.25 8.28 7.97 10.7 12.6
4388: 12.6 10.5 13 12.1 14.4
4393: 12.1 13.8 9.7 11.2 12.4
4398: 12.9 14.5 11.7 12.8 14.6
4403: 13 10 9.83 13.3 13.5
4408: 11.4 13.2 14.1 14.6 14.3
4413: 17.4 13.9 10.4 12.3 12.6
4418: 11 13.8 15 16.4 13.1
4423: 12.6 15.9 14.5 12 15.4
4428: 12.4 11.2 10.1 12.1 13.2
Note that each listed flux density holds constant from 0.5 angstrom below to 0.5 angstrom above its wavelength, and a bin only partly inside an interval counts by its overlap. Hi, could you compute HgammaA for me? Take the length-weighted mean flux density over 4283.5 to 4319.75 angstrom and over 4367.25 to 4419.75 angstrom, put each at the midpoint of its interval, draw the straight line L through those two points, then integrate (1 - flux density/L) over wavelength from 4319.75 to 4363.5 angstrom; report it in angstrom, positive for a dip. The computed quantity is -4.9 angstrom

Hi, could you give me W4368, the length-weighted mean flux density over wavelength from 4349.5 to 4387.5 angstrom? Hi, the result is 12.4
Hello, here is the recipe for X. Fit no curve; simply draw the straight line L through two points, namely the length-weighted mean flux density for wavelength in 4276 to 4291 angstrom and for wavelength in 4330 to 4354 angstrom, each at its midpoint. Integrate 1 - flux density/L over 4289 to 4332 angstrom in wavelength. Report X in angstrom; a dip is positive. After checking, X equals 4.4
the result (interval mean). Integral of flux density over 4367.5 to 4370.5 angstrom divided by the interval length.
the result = 11.8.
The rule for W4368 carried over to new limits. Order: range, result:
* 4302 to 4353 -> 11.4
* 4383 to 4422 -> 12.5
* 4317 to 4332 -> 12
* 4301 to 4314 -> 8.92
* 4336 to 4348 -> 11.4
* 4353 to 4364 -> 13.5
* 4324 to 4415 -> 12.3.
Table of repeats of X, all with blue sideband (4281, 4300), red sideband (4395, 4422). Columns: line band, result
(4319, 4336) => -1.0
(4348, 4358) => -1.5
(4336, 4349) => 0.4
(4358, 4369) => -0.1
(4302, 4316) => 2.4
